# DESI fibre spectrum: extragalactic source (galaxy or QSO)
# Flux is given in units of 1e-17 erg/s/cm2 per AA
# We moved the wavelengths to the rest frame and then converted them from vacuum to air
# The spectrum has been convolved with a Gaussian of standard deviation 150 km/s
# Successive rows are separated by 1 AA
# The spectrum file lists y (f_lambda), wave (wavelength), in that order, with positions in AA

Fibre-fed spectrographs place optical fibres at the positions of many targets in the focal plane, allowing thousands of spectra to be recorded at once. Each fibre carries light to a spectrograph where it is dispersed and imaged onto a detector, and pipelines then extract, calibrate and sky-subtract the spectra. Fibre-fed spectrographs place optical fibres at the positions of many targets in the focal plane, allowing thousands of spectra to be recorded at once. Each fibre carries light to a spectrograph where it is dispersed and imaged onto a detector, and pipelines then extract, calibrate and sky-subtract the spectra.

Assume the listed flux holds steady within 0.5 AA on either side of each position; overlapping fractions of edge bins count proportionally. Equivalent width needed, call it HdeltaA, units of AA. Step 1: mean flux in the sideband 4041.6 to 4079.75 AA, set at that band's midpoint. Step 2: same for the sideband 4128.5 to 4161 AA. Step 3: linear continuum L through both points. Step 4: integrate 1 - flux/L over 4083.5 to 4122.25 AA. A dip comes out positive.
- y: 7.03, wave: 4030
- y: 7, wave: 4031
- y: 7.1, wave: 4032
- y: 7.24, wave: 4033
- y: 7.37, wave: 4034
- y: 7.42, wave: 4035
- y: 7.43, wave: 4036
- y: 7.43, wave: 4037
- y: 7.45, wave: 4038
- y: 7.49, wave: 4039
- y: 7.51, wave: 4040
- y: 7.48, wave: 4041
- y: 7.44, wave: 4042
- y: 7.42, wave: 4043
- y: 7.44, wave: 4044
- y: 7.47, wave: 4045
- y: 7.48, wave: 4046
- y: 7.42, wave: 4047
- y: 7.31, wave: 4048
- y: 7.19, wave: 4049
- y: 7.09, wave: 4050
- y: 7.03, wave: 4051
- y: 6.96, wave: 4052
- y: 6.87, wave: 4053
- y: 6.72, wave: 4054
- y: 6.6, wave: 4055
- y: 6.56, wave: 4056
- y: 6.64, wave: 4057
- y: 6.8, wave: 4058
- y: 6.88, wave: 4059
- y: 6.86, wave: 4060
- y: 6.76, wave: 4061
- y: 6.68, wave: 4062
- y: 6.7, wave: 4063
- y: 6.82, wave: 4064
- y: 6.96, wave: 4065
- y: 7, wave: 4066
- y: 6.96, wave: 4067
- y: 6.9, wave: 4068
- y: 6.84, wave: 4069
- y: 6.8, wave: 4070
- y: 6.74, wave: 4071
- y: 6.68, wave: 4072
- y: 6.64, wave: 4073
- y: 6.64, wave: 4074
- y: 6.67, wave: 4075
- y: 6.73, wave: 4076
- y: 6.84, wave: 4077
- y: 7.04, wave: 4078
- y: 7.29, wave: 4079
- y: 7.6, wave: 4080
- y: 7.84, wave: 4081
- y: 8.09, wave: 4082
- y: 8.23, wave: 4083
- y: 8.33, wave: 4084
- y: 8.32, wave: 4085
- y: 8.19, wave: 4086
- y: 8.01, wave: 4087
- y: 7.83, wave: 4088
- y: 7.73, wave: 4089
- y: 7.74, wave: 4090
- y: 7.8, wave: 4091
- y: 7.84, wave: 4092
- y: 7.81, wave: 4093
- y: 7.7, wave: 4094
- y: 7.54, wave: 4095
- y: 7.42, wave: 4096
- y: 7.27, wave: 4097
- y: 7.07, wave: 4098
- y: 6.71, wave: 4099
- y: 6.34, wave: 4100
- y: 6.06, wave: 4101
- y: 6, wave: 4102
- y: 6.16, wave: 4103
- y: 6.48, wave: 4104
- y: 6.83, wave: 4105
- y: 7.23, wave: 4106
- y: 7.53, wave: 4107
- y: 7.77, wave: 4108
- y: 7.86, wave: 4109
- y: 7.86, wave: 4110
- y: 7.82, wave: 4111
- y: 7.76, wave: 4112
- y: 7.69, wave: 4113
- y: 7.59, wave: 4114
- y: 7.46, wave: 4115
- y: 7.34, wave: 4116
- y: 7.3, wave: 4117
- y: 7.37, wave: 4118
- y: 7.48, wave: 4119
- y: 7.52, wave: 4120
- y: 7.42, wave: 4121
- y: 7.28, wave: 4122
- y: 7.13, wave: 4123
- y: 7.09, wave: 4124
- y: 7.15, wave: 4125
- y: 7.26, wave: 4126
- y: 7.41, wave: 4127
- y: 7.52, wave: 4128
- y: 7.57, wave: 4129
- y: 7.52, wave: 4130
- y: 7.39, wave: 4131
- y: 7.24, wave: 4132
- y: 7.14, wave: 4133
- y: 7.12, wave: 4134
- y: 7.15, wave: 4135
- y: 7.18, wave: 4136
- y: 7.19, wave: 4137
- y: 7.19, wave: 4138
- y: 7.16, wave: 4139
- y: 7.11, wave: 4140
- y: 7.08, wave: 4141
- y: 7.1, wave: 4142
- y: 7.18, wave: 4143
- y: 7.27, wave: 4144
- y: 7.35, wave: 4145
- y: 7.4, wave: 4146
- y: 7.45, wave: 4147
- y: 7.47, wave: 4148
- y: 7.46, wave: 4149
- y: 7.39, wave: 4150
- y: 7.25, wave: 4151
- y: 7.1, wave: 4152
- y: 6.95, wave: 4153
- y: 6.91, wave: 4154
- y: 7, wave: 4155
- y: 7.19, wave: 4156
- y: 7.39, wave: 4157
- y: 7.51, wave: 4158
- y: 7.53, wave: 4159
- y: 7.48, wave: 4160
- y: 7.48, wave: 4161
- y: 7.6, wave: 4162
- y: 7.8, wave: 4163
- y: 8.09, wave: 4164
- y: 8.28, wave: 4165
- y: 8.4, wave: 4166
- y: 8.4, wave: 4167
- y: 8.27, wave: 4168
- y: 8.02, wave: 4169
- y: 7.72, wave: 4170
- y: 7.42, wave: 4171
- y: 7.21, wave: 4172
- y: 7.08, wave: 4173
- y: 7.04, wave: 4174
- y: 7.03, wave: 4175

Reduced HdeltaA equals -1.7 AA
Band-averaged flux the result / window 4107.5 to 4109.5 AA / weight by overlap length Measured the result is 7.81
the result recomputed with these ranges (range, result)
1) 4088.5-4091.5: 7.76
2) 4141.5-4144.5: 7.18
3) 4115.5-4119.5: 7.37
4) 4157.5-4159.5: 7.52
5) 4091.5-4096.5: 7.66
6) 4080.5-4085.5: 8.16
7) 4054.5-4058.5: 6.65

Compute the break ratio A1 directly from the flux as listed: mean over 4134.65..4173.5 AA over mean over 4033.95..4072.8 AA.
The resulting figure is 1.1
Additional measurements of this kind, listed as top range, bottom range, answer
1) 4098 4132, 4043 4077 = 1.05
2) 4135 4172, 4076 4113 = 1.00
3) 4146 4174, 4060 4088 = 1.05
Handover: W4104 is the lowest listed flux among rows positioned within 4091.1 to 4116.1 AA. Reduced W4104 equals 6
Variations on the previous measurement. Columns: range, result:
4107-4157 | 6.91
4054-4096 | 6.56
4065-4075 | 6.64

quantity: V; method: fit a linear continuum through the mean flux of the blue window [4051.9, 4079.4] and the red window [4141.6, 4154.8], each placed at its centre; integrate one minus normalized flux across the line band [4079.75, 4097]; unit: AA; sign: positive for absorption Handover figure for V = -2.4 AA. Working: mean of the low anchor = 6.8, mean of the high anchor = 7.25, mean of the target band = 7.87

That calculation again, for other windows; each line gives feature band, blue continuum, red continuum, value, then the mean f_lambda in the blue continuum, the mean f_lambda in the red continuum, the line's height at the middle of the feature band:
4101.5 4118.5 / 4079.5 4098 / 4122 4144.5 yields 0.55 AA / 7.83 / 7.24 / 7.55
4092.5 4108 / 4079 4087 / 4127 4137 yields 1.61 AA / 8.03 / 7.31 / 7.78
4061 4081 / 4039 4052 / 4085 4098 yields 1.78 AA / 7.35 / 7.74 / 7.56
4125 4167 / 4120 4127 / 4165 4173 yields 1.04 AA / 7.26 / 7.89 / 7.57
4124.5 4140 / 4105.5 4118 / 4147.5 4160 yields 0.34 AA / 7.59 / 7.27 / 7.44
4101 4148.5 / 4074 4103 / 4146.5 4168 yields 1.27 AA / 7.39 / 7.55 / 7.48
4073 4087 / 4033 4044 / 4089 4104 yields -0.61 AA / 7.43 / 7.1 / 7.2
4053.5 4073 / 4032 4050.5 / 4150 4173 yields 1.68 AA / 7.39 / 7.58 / 7.42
